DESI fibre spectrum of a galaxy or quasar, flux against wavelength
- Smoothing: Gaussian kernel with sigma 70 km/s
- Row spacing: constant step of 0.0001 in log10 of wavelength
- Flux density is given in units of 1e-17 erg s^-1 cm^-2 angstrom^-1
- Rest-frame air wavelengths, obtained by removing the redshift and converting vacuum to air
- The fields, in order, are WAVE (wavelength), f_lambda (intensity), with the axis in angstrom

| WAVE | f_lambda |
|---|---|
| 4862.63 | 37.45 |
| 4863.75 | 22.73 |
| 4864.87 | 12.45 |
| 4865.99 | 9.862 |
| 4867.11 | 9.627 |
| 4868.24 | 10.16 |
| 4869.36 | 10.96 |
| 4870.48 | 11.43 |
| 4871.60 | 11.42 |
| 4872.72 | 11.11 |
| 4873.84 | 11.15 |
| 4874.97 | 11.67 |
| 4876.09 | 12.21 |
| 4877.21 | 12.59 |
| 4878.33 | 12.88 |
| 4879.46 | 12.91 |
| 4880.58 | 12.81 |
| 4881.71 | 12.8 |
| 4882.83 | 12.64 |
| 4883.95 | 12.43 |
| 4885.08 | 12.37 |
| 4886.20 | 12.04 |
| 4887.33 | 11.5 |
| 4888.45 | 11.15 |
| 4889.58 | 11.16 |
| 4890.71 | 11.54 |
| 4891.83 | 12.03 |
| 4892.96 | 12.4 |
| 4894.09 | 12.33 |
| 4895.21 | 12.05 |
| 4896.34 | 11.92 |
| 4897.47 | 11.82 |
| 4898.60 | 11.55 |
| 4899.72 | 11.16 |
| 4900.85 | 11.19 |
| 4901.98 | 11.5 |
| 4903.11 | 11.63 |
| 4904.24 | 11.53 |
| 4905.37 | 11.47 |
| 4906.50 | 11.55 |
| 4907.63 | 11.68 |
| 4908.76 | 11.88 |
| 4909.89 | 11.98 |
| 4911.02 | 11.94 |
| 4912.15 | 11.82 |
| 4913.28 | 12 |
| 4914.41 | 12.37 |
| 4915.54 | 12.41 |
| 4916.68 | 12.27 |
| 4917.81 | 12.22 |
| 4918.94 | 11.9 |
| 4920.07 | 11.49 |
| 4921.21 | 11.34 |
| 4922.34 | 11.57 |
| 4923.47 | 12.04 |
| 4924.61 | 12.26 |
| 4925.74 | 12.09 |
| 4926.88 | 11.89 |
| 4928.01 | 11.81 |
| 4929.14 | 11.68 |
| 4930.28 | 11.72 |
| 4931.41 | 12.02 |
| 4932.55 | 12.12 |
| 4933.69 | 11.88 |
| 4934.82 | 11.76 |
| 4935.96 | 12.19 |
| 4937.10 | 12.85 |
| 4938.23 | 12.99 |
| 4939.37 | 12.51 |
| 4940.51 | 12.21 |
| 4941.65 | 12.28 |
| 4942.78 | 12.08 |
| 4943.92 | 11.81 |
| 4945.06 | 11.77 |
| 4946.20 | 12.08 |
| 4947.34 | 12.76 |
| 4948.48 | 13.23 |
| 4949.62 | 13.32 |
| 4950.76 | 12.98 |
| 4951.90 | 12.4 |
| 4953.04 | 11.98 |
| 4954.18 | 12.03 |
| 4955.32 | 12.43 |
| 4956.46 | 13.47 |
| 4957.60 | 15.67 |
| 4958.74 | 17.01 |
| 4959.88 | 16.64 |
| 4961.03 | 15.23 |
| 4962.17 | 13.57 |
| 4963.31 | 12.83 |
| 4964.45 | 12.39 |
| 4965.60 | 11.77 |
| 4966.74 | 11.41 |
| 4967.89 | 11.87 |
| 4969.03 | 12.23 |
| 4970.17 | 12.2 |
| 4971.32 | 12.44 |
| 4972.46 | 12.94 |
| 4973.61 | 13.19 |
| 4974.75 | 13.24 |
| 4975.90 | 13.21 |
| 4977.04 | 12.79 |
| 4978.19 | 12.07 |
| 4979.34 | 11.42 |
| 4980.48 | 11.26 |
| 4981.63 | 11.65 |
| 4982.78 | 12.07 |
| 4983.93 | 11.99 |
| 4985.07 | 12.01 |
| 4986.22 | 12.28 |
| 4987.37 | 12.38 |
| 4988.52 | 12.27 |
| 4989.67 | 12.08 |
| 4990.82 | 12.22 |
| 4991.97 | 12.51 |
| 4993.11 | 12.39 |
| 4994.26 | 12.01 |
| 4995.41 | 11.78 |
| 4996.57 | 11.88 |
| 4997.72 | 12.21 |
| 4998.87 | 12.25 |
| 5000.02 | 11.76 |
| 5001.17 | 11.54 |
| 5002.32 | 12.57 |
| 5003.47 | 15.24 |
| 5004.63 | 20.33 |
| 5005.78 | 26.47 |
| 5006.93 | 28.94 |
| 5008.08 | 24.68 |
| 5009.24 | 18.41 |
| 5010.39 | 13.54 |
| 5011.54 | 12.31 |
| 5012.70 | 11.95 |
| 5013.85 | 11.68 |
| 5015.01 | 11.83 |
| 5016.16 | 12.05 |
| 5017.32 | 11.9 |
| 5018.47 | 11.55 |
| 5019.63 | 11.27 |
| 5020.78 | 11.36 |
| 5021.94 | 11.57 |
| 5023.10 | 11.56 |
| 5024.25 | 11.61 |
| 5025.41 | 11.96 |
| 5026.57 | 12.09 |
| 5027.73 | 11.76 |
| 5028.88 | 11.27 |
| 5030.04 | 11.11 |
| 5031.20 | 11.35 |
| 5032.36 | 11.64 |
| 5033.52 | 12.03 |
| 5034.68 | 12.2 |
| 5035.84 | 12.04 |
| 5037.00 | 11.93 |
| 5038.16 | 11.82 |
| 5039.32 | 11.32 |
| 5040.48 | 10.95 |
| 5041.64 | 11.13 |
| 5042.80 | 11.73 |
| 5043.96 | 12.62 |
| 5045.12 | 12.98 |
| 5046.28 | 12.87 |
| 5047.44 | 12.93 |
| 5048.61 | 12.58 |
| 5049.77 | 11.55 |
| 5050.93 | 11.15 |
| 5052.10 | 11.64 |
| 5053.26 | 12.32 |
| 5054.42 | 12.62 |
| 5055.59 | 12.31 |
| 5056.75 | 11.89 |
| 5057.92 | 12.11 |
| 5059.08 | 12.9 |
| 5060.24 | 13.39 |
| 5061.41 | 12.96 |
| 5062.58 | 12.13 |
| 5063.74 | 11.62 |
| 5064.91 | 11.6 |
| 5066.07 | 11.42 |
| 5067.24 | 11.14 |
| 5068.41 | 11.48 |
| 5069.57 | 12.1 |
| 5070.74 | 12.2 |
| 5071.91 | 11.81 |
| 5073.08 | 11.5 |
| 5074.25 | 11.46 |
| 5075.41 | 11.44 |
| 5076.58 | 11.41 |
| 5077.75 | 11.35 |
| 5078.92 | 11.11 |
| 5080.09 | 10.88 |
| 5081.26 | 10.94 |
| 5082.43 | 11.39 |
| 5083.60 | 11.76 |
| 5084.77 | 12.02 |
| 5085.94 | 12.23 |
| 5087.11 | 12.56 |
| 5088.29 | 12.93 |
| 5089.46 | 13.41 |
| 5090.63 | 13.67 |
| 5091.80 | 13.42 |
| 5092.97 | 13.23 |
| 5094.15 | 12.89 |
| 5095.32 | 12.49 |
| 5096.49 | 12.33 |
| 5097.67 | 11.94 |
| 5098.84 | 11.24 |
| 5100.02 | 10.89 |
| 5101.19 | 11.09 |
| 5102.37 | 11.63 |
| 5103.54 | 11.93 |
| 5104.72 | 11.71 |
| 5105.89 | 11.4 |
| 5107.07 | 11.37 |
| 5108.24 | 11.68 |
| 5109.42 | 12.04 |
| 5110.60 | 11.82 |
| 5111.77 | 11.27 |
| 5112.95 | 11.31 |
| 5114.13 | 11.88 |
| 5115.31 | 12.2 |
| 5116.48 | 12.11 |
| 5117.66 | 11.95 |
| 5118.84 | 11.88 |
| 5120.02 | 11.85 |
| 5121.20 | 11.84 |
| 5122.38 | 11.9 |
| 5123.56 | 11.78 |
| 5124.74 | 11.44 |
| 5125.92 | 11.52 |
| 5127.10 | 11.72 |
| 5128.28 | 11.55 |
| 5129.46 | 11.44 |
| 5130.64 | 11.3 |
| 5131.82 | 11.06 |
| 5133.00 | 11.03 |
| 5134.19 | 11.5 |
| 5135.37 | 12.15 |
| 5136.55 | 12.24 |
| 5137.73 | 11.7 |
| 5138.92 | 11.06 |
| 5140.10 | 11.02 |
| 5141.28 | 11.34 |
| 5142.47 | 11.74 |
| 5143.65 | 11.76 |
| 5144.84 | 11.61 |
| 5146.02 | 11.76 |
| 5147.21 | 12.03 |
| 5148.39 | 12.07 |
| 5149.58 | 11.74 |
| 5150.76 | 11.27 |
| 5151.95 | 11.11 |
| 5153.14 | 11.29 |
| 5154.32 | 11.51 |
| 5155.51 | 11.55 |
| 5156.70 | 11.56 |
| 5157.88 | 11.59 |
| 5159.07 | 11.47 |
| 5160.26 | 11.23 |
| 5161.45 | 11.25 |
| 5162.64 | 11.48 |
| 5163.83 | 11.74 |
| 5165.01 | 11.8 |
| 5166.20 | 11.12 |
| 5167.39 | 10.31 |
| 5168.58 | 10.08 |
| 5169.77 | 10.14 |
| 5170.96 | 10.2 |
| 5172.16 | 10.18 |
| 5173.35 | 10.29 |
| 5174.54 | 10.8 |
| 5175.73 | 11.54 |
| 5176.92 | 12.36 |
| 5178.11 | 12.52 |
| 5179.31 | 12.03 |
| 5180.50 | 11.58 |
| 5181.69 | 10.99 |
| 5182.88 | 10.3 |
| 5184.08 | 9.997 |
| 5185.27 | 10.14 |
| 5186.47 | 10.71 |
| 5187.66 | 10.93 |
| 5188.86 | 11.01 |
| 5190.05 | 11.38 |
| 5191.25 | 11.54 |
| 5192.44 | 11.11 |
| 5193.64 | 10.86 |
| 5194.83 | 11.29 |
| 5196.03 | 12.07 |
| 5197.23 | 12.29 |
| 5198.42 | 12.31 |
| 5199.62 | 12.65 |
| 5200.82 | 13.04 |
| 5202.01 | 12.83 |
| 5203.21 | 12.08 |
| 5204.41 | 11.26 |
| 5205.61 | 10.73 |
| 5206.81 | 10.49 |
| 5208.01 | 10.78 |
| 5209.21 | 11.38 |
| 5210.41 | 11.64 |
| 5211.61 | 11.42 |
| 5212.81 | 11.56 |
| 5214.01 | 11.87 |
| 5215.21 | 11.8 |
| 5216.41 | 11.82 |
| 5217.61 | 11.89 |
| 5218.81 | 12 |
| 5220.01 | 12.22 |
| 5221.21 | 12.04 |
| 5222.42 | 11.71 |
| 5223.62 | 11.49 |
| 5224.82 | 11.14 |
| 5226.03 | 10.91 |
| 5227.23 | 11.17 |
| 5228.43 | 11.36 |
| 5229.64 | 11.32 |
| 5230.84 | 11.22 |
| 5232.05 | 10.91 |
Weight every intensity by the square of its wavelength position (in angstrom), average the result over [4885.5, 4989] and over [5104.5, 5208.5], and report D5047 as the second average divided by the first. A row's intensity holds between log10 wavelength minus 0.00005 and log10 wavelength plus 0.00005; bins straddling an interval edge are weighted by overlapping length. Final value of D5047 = 1.02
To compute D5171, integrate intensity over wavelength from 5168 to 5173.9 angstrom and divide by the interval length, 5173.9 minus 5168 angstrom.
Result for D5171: 10.2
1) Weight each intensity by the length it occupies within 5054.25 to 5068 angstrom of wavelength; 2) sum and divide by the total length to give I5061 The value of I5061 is 12.1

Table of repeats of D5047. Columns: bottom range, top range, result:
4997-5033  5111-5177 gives 0.87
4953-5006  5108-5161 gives 0.95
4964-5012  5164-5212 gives 0.89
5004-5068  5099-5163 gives 0.92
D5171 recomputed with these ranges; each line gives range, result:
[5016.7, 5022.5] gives 11.5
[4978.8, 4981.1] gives 11.4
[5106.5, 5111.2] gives 11.7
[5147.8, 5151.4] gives 11.7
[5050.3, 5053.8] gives 11.7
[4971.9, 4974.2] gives 13.1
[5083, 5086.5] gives 12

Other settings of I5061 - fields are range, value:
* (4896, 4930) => 11.8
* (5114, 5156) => 11.6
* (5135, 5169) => 11.5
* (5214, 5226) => 11.8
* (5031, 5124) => 11.9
